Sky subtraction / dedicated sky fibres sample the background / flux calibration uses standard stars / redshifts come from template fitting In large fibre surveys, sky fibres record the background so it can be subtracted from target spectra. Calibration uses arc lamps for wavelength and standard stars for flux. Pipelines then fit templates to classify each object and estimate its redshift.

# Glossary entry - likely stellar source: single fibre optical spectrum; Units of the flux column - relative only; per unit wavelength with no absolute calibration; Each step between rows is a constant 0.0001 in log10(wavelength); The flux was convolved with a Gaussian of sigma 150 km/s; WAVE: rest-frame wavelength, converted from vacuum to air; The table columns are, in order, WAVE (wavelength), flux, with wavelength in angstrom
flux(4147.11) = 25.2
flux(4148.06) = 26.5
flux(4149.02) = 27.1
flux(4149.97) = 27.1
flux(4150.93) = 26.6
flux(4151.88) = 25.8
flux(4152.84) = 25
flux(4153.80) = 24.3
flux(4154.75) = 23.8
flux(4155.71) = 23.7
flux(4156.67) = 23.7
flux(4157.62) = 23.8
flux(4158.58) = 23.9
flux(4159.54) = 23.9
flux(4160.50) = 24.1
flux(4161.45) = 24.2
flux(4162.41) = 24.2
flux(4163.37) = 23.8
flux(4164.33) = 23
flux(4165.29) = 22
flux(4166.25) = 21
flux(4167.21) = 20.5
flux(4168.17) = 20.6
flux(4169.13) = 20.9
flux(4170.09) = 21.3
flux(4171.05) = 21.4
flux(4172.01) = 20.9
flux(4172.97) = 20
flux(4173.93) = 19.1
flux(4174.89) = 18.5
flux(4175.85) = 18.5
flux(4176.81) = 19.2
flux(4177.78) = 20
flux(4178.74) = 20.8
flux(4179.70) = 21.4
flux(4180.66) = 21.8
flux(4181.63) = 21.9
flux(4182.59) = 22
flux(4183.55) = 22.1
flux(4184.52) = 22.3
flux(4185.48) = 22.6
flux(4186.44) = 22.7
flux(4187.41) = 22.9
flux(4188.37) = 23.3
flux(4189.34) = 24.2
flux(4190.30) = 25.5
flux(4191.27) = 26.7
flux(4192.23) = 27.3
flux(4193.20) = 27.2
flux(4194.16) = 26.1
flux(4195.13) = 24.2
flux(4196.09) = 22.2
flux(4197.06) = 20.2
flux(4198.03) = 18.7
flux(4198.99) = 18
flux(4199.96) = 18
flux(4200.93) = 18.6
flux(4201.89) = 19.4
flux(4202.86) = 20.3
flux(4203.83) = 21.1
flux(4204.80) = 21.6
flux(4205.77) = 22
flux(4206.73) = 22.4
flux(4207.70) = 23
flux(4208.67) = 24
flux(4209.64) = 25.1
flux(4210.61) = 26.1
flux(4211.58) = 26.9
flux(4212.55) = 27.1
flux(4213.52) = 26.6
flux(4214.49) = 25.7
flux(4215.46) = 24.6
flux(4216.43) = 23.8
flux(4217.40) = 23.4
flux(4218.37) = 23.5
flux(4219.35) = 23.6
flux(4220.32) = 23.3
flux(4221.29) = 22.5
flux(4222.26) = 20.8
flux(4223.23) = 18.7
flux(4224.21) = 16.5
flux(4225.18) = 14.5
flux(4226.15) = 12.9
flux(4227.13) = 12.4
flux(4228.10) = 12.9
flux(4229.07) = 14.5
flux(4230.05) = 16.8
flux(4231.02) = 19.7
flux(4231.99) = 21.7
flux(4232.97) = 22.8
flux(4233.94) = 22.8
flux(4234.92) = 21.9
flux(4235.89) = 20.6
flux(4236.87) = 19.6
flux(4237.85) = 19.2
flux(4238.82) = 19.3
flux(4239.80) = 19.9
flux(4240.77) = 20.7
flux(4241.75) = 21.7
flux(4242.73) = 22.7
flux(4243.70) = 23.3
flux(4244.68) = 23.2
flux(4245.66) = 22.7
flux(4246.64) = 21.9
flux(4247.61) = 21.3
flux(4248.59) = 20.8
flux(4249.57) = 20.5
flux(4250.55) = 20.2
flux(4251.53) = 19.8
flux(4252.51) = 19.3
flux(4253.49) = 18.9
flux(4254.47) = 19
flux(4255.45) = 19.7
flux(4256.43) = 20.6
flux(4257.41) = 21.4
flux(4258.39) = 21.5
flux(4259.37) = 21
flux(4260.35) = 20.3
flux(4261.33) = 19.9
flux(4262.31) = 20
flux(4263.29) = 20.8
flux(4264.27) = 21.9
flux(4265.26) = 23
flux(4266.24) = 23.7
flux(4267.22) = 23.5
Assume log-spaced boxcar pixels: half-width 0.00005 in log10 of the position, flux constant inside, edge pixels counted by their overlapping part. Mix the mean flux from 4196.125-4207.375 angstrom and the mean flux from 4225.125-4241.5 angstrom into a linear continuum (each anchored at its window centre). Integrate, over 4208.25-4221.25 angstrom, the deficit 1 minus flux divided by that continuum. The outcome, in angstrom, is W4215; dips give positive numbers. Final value -3.6 angstrom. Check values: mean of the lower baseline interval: 20.2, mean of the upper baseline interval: 18.5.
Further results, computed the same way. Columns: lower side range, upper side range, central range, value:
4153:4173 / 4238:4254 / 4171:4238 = 1.15 angstrom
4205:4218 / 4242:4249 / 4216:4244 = 4.19 angstrom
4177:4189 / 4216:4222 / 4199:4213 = 0.25 angstrom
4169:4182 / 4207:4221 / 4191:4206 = 0.65 angstrom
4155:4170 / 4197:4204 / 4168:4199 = -1.96 angstrom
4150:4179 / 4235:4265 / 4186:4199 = -1.12 angstrom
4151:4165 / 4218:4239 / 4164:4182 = 1.88 angstrom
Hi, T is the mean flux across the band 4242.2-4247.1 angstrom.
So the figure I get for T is 22.7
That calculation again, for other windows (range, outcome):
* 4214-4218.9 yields 24.2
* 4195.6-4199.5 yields 19.8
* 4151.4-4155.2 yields 24.8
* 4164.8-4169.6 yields 21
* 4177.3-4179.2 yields 20.4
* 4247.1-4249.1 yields 21.1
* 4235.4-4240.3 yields 19.7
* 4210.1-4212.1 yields 26.5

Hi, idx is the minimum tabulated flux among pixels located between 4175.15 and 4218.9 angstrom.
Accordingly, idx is 18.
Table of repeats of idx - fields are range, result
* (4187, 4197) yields 22.2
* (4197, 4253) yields 12.4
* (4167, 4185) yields 18.5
